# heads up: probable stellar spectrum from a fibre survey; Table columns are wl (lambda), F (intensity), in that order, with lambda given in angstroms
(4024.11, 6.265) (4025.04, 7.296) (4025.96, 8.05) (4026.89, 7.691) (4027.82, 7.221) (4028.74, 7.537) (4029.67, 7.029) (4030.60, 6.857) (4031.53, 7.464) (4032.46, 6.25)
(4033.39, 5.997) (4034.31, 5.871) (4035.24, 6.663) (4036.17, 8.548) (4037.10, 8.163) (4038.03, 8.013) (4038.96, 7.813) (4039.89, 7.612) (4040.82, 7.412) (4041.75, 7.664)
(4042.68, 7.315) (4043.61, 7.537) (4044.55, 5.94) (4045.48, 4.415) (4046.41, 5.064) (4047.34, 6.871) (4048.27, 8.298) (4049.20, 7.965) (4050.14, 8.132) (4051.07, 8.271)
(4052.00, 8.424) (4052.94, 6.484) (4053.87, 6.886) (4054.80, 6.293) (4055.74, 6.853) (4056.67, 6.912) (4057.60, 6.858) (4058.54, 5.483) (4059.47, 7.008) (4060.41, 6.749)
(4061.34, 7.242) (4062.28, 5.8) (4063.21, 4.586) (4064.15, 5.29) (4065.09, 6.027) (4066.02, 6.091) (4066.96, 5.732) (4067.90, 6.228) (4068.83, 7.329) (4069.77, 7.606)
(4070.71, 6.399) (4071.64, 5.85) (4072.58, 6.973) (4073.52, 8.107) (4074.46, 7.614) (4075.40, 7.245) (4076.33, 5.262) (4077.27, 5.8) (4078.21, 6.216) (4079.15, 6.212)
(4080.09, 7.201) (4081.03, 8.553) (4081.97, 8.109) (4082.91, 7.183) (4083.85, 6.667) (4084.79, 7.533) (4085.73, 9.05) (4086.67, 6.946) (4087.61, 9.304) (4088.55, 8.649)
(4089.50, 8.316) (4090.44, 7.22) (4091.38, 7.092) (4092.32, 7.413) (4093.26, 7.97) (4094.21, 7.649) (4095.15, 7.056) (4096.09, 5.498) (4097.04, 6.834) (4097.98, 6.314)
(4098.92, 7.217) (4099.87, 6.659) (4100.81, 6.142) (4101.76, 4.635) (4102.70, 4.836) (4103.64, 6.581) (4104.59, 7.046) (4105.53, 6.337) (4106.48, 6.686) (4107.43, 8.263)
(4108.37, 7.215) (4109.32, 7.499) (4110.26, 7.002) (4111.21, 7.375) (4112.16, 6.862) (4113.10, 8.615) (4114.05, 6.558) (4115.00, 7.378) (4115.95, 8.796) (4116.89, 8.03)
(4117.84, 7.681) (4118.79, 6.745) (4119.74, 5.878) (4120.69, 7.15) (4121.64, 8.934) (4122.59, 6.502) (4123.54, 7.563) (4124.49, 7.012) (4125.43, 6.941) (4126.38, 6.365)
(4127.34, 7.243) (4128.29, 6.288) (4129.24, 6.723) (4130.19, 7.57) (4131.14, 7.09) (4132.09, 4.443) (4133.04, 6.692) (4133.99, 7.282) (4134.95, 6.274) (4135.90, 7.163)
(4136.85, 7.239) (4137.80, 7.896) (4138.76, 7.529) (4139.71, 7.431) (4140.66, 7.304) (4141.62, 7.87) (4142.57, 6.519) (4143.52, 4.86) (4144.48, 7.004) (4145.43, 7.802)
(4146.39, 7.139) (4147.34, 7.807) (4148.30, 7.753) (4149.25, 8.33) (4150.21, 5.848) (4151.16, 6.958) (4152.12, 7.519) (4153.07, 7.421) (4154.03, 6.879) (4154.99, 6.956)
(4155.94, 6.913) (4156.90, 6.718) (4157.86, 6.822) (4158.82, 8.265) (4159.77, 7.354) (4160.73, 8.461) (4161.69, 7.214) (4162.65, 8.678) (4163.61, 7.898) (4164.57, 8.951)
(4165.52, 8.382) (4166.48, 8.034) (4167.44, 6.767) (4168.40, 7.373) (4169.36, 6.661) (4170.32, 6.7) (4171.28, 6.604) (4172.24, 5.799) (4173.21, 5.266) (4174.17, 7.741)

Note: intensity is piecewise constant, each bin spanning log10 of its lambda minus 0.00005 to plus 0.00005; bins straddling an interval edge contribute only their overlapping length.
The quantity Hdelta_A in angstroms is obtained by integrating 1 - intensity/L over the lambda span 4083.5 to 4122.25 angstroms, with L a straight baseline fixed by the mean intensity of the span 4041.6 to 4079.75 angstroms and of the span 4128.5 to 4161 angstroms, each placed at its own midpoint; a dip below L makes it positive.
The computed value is -1.88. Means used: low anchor 6.65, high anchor 7.1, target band 7.21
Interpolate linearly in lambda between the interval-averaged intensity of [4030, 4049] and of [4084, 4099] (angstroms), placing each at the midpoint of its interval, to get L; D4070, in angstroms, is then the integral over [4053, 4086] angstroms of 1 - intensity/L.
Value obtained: 2.69 angstroms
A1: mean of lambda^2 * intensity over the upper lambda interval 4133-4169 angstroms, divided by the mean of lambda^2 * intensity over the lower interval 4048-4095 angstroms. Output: 1.08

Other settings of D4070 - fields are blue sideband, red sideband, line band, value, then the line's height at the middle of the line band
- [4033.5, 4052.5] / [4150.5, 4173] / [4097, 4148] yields 2.27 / 7.31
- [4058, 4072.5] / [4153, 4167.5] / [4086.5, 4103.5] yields -0.78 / 6.68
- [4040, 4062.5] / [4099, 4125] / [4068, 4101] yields -0.86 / 6.99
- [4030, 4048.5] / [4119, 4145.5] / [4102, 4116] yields -0.21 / 6.94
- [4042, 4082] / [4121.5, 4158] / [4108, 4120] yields -0.80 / 6.92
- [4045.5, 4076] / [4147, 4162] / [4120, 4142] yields 0.38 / 7.17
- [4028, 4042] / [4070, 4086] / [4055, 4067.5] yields 1.62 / 7.13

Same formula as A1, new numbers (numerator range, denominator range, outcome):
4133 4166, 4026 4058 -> 1.09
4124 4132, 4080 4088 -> 0.88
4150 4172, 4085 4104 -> 1.08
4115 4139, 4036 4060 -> 1.03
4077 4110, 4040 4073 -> 1.08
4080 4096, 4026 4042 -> 1.09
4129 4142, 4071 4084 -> 1.04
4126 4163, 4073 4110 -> 1.03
